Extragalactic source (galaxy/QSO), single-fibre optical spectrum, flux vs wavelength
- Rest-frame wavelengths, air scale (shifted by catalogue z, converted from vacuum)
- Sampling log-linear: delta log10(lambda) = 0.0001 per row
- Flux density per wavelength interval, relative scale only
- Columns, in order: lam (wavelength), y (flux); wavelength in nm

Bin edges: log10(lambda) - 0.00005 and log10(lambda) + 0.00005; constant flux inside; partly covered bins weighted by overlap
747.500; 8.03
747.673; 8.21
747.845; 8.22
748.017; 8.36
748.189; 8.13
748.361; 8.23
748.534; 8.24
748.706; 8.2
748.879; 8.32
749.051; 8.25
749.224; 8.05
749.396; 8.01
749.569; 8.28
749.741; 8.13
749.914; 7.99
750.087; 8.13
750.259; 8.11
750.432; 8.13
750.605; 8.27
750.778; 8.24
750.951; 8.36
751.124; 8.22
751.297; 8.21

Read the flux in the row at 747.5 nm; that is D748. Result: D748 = 8.03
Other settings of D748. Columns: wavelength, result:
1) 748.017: 8.36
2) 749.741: 8.13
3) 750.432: 8.13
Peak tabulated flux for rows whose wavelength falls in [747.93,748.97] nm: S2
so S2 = 8.36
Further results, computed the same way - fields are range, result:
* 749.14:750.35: 8.28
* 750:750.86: 8.27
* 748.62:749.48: 8.32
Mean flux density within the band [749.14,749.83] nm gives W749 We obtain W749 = 8.12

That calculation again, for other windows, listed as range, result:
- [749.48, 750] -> 8.13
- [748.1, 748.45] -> 8.18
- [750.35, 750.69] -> 8.2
